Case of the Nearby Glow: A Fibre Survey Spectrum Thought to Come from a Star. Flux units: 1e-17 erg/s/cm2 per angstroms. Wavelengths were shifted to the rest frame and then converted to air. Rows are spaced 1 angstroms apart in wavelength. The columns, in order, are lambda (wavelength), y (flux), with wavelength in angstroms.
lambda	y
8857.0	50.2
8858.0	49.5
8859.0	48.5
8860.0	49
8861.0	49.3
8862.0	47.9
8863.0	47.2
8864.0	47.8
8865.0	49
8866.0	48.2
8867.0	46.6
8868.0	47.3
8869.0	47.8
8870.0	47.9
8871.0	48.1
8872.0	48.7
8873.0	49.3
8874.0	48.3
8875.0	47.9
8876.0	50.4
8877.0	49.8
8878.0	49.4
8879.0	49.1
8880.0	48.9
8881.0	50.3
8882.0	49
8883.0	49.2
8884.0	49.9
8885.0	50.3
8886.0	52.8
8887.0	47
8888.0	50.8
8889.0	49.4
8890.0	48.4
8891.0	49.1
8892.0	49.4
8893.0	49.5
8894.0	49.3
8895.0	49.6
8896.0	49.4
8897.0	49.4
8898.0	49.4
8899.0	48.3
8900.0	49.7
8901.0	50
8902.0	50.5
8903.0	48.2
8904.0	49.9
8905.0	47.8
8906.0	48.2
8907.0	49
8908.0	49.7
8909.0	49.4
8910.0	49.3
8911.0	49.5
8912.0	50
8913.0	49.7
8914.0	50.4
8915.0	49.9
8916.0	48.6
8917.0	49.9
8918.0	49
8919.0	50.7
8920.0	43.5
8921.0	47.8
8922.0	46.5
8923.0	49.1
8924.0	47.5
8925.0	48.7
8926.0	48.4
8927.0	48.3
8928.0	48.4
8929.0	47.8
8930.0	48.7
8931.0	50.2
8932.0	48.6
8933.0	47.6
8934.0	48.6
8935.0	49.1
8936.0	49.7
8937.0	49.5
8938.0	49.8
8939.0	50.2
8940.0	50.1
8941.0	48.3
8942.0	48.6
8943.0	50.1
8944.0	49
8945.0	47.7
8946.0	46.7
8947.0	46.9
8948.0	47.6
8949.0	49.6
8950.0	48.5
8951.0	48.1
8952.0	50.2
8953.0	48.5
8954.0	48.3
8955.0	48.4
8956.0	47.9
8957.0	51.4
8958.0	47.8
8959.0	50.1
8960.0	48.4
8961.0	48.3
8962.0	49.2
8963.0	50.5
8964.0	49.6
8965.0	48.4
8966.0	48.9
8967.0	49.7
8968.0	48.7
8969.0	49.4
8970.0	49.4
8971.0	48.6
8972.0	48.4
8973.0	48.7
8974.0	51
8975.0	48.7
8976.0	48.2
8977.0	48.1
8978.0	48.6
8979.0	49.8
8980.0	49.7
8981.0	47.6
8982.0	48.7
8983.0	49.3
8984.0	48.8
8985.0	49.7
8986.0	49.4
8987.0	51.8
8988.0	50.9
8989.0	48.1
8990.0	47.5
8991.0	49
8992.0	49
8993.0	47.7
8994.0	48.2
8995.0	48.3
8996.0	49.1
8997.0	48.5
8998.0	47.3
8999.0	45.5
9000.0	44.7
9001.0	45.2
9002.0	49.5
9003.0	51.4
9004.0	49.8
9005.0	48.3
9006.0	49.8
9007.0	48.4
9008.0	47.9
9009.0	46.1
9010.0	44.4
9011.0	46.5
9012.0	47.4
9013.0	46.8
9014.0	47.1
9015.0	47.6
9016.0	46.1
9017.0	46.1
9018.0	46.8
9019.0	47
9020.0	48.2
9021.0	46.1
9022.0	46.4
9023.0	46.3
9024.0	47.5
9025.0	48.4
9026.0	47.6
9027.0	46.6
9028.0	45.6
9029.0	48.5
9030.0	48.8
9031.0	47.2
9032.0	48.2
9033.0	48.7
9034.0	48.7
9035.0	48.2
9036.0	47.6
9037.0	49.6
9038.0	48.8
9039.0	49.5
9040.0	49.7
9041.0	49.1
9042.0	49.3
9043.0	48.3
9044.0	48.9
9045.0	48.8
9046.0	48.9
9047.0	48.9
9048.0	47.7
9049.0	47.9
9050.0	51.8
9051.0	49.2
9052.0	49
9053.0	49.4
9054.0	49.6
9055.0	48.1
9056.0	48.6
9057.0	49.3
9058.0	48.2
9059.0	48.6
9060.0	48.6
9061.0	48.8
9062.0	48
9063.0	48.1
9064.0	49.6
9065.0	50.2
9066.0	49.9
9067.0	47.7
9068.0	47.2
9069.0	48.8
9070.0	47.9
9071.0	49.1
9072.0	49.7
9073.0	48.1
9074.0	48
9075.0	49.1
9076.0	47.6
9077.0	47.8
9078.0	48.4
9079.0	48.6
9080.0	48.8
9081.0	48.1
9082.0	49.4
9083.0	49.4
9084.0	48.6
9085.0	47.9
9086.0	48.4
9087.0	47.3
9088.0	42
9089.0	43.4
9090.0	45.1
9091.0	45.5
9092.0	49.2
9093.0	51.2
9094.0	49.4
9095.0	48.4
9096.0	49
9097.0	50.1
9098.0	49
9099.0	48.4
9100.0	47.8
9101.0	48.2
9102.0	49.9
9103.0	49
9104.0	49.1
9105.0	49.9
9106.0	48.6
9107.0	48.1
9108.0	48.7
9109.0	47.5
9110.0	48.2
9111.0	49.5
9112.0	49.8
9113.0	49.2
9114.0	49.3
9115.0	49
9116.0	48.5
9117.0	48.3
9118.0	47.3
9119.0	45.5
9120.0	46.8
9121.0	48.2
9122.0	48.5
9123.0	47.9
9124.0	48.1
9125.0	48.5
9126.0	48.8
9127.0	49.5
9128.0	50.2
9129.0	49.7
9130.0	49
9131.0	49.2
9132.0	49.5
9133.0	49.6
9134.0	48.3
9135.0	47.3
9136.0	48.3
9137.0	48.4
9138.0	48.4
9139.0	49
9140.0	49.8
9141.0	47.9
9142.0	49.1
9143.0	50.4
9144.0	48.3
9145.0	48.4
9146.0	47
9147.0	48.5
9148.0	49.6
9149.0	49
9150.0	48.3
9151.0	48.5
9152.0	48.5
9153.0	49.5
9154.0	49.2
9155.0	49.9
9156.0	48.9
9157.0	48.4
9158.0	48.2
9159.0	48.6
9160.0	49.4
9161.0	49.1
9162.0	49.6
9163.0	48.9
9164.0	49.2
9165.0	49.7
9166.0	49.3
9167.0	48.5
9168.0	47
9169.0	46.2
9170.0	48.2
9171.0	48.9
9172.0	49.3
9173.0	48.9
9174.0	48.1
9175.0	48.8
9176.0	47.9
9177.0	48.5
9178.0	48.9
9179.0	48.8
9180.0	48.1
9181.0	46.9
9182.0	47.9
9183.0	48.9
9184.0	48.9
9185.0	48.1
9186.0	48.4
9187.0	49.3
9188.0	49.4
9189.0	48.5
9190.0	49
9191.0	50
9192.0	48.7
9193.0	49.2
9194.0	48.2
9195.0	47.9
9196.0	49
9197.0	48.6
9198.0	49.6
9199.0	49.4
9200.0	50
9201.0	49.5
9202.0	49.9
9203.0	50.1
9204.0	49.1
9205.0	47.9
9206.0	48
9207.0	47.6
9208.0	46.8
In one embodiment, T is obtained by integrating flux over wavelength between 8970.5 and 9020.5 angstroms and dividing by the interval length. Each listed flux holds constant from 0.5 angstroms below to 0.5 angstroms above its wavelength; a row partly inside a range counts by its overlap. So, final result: 48.2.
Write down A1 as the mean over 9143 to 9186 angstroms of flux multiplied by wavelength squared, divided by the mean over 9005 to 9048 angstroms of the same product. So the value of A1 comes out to 1.05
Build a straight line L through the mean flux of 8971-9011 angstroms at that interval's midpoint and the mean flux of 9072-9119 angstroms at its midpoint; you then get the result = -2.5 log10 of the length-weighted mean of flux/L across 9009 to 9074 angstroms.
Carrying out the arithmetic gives 0.00 mag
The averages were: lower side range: 48.5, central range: 48.2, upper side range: 48.3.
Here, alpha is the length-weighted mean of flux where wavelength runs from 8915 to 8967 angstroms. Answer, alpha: 48.7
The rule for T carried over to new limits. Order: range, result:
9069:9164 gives 48.5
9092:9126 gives 48.6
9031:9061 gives 48.8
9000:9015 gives 47.6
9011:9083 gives 48.3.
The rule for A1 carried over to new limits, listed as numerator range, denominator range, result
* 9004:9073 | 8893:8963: 1.01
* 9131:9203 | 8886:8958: 1.05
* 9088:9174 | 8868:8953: 1.04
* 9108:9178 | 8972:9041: 1.04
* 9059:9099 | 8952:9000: 1.01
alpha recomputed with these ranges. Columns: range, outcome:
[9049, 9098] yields 48.4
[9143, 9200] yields 48.7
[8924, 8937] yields 48.7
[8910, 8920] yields 49.4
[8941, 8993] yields 48.9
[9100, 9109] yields 48.8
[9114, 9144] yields 48.6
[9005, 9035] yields 47.3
